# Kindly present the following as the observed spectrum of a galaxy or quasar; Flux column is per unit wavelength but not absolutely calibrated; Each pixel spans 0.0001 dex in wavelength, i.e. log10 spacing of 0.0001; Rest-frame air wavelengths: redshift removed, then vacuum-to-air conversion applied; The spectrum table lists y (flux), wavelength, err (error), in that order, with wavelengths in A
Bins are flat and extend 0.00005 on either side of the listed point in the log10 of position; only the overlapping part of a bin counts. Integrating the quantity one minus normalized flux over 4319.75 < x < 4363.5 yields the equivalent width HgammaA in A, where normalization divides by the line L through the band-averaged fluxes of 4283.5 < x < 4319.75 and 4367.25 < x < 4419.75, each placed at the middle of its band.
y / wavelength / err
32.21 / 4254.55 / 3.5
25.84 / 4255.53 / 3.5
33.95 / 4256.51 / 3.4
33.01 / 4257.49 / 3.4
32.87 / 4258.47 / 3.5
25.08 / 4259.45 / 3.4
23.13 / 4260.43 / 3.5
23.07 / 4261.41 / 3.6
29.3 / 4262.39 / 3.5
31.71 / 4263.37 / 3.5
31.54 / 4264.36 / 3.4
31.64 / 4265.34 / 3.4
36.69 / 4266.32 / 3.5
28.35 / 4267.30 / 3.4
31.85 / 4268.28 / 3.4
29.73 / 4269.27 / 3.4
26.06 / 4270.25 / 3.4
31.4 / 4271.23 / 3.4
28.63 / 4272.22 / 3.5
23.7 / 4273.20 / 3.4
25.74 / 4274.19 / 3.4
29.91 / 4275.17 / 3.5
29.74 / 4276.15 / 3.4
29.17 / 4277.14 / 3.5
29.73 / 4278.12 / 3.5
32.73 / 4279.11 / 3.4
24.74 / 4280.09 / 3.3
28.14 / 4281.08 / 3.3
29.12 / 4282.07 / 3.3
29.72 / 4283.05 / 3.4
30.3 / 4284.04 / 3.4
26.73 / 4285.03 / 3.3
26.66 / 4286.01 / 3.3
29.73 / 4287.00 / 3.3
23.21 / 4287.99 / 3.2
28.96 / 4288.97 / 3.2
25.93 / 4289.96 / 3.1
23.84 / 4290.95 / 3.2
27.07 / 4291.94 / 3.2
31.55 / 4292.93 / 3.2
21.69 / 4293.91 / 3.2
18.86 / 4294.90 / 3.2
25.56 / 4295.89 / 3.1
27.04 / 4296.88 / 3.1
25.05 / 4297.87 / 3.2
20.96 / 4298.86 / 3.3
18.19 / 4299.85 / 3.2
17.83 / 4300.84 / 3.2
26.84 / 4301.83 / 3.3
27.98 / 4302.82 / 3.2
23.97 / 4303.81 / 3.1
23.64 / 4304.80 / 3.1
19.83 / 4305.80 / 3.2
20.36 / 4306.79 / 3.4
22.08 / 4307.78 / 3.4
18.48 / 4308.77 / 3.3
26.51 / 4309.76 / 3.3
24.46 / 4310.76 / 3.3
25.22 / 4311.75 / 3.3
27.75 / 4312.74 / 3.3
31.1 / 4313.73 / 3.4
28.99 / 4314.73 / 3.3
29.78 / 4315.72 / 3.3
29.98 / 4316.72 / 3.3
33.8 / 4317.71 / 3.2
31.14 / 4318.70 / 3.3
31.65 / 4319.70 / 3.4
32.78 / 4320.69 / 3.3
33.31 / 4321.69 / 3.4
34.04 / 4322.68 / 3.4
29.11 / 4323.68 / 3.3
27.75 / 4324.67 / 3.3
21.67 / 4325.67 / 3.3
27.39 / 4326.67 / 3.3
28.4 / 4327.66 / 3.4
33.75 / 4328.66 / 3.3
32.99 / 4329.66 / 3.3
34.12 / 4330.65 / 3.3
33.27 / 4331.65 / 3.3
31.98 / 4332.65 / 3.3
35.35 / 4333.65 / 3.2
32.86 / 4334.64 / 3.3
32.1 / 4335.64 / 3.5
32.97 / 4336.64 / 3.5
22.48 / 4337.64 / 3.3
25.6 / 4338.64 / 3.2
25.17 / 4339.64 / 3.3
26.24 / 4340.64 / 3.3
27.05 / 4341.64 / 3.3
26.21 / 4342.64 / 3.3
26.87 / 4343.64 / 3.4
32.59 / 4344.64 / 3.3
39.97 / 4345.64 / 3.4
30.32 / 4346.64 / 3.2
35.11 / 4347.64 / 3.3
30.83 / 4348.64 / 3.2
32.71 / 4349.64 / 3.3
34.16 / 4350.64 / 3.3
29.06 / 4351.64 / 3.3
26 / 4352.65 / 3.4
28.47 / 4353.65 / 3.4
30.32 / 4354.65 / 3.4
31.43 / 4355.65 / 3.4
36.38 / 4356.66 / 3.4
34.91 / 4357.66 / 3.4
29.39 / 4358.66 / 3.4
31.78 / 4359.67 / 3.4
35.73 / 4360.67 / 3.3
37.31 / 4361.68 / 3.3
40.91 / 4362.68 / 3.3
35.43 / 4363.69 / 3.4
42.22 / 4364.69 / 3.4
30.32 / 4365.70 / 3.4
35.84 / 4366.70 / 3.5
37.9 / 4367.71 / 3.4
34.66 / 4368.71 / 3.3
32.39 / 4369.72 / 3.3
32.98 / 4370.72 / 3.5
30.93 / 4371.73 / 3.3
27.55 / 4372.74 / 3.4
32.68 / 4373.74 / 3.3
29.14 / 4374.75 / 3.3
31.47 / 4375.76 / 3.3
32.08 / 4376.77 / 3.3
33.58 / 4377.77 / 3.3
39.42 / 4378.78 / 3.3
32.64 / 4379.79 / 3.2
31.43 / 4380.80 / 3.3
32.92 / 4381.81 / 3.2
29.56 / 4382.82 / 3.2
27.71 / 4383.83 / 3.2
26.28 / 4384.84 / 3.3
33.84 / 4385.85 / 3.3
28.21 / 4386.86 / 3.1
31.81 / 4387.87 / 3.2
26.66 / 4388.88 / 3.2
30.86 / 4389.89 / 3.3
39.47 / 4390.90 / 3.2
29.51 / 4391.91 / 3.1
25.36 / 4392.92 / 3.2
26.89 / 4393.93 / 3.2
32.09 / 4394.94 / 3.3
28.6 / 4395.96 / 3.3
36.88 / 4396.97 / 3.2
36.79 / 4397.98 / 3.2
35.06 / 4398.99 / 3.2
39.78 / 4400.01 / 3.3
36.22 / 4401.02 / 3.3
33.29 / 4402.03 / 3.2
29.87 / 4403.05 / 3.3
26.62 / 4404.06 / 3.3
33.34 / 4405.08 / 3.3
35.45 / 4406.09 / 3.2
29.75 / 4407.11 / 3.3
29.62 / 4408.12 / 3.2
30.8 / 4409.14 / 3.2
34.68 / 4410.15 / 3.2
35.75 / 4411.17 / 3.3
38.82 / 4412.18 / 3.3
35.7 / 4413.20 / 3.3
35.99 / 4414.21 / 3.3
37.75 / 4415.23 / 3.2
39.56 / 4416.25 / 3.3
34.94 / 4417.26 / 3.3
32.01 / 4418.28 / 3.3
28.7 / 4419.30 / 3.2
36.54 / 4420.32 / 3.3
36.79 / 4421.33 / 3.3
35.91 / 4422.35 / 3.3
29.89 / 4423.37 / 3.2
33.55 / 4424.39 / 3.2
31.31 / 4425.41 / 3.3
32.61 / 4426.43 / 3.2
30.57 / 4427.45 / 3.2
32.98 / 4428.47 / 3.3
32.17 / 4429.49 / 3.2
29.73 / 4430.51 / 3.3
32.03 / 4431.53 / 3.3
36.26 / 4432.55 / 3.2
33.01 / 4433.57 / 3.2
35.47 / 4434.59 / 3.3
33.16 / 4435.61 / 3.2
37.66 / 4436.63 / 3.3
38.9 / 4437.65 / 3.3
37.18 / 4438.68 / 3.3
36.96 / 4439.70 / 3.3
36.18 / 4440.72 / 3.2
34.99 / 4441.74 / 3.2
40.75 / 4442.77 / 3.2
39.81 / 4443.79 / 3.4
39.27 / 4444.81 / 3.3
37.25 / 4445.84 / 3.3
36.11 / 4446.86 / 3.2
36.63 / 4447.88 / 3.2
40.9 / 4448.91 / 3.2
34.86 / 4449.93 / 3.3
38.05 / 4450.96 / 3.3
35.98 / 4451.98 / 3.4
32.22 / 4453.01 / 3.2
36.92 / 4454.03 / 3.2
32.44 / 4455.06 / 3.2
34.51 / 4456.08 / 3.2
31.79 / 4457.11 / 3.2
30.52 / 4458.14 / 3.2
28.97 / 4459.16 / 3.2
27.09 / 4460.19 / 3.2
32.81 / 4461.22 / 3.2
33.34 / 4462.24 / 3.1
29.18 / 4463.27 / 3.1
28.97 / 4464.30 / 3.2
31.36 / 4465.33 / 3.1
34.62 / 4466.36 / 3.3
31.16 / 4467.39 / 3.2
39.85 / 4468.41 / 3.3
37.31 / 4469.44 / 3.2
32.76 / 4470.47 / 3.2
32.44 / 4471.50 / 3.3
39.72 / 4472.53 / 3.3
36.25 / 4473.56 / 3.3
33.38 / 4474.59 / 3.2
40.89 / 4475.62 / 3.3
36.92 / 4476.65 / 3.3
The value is -3.8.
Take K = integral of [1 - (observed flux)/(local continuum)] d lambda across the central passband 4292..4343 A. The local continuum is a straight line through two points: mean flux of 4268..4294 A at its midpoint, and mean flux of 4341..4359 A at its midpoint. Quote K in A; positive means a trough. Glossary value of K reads 4.05 A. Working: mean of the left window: 28.1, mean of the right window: 31.2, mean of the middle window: 27.4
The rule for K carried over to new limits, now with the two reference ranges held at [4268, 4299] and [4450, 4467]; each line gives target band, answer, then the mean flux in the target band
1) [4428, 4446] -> -2.2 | 35.7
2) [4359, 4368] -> -2.0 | 36.2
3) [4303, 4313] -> 1.7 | 23.3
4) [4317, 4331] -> -1.1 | 30.8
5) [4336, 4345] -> 0.5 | 27.2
